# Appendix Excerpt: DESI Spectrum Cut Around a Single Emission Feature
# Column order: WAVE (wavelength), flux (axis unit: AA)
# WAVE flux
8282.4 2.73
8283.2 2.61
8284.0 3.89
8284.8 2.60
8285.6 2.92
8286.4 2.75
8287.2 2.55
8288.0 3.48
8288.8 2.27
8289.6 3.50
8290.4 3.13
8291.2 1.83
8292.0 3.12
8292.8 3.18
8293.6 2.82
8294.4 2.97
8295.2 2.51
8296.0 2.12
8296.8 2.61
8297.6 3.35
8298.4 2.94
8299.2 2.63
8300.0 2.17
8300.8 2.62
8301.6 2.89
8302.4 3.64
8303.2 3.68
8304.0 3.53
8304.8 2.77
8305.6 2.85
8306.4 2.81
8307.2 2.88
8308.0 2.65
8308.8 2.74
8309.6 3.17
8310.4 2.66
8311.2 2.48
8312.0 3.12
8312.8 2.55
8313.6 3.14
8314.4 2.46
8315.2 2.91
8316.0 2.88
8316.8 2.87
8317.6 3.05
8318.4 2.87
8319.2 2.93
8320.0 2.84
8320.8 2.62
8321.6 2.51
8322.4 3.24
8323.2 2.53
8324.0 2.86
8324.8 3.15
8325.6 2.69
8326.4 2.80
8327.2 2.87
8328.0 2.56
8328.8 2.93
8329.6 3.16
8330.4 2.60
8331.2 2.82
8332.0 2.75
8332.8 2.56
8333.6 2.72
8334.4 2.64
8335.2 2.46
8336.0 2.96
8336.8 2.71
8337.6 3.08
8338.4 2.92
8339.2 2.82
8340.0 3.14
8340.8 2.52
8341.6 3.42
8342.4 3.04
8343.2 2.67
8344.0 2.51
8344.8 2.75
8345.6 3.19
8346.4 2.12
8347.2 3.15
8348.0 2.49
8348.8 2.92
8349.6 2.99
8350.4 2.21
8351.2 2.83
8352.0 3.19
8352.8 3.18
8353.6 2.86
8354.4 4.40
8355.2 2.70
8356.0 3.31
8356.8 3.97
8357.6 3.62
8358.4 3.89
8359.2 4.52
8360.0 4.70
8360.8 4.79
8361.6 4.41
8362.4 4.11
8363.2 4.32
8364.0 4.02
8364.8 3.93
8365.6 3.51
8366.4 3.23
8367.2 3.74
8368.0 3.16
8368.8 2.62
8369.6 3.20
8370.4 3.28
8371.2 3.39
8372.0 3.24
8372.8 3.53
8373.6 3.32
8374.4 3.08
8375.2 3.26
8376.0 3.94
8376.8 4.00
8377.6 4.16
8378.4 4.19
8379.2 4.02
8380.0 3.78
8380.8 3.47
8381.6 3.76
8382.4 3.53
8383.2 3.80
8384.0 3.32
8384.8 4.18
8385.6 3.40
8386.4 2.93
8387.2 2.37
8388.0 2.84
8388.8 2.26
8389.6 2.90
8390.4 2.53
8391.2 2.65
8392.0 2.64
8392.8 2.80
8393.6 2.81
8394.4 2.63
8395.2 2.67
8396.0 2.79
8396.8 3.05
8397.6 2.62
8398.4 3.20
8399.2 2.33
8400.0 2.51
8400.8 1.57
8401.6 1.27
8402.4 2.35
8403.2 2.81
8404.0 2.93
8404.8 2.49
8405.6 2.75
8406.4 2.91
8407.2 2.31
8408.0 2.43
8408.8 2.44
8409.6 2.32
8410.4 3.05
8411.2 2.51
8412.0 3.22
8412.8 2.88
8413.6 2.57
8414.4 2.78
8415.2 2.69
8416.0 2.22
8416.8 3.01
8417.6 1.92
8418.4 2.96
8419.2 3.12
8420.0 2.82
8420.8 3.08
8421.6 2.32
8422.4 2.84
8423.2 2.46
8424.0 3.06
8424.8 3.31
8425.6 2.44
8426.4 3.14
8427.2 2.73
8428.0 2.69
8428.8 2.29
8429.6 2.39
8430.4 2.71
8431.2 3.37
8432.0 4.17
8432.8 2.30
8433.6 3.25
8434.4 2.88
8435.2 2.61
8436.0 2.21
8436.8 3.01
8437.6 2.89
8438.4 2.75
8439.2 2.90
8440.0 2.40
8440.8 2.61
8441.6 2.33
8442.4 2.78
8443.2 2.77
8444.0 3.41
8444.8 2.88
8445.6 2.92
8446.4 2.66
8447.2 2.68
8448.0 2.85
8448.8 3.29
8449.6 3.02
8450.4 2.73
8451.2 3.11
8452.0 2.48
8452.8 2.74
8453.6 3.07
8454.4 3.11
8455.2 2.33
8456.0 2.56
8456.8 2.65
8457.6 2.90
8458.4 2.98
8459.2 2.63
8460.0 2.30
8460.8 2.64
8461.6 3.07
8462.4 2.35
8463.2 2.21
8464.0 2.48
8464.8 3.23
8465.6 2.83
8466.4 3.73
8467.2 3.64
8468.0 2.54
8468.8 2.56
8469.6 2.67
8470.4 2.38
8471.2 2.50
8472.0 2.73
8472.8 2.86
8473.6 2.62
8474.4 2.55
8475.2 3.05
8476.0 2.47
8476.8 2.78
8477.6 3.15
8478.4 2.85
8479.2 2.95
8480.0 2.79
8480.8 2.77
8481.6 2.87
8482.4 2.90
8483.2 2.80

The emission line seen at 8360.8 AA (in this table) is [S II] 6716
